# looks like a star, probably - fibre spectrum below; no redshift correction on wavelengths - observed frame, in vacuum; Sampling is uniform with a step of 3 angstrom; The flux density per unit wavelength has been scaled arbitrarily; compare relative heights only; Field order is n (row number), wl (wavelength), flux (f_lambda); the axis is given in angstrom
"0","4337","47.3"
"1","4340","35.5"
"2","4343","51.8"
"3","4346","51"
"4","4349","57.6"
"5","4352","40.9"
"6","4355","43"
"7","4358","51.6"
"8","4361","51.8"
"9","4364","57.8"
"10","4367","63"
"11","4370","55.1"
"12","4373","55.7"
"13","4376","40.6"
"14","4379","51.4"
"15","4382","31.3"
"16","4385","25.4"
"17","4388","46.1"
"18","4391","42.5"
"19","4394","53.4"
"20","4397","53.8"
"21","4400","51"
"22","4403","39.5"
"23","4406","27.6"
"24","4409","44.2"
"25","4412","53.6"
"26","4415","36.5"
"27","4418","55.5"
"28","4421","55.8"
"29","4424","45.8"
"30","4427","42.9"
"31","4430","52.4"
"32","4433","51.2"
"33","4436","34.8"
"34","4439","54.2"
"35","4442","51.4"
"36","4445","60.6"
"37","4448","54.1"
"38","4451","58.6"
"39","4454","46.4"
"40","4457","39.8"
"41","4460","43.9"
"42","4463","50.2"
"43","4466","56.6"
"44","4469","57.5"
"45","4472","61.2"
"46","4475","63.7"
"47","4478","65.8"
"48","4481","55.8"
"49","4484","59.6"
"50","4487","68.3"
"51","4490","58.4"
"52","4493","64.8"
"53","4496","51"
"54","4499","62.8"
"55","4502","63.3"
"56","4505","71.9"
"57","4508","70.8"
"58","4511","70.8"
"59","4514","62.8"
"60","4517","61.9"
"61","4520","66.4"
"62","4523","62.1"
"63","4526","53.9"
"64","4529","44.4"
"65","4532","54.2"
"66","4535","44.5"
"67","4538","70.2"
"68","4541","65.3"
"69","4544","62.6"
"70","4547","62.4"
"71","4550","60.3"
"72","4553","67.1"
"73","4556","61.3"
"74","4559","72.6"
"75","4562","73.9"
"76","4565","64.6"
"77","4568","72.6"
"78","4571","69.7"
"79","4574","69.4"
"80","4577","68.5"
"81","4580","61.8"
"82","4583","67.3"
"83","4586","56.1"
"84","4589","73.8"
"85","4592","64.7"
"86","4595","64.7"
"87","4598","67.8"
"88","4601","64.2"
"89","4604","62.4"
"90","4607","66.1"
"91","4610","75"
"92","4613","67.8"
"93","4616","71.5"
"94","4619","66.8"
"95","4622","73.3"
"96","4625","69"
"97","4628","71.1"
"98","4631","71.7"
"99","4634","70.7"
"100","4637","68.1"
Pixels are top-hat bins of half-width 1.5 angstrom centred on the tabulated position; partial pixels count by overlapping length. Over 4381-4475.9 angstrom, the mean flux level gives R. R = 48.2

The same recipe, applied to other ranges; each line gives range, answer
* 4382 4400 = 43.7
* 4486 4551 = 61.5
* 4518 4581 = 63.2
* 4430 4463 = 49.7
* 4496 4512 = 66.2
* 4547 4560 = 64.7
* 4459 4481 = 57.2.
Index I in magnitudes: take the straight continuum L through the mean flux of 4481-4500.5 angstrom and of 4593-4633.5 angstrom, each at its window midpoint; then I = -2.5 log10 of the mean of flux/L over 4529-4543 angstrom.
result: 0.11 mag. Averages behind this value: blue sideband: 60.4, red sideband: 68.6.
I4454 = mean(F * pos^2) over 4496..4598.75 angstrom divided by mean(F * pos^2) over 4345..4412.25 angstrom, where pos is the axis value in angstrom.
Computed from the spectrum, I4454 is 1.5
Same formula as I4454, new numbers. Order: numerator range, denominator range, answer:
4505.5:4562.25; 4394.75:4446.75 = 1.37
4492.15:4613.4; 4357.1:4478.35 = 1.38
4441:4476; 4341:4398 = 1.15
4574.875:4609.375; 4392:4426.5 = 1.52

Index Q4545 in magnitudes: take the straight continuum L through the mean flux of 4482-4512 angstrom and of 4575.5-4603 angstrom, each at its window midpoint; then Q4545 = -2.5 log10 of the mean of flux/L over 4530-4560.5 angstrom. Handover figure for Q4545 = 0.05 mag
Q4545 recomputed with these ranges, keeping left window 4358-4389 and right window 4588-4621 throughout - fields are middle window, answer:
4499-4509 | -0.146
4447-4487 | 0.013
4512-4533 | 0.042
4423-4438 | 0.158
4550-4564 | -0.066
